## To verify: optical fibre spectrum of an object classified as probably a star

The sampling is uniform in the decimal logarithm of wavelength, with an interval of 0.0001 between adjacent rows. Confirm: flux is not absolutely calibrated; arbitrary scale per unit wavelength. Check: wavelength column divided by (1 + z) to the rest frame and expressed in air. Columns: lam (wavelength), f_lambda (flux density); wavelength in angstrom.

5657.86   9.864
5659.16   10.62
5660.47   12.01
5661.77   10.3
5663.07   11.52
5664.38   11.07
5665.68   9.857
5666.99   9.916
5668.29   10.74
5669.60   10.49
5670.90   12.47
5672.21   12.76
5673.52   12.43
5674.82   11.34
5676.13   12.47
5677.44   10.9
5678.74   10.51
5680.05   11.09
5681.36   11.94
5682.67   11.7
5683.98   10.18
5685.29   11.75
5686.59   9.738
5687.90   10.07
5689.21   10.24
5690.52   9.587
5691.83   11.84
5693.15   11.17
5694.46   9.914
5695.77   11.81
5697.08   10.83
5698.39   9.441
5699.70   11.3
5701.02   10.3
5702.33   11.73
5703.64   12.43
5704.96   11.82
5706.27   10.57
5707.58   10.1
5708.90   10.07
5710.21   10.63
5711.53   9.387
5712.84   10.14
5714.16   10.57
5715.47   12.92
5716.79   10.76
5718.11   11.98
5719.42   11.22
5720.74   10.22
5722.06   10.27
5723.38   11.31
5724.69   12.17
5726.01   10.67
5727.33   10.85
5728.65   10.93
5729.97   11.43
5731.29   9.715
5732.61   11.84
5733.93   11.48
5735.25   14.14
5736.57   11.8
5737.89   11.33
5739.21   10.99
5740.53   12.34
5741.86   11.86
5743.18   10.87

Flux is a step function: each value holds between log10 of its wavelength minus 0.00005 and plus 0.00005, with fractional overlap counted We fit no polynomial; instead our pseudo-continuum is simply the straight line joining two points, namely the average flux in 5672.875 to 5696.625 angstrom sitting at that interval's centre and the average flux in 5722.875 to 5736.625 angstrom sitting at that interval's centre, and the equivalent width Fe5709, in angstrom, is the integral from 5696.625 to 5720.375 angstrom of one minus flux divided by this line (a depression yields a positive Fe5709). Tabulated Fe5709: 0.8 angstrom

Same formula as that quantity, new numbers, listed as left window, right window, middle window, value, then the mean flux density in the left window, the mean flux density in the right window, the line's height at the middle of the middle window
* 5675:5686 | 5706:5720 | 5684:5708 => 0.5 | 11.3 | 10.8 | 11.1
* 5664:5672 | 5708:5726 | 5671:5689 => -0.7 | 10.9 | 10.9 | 10.9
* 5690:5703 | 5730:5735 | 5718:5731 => 0.2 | 10.8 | 11.3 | 11.2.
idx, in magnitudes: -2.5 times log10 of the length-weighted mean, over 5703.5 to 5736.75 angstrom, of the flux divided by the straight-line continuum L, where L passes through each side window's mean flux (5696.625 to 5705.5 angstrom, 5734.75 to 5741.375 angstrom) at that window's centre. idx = 0.05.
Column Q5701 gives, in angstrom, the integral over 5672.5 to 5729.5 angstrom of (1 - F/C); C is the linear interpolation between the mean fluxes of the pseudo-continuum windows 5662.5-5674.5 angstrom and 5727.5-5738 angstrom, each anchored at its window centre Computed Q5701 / 2.2 angstrom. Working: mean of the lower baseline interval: 11.2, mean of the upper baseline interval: 11.6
